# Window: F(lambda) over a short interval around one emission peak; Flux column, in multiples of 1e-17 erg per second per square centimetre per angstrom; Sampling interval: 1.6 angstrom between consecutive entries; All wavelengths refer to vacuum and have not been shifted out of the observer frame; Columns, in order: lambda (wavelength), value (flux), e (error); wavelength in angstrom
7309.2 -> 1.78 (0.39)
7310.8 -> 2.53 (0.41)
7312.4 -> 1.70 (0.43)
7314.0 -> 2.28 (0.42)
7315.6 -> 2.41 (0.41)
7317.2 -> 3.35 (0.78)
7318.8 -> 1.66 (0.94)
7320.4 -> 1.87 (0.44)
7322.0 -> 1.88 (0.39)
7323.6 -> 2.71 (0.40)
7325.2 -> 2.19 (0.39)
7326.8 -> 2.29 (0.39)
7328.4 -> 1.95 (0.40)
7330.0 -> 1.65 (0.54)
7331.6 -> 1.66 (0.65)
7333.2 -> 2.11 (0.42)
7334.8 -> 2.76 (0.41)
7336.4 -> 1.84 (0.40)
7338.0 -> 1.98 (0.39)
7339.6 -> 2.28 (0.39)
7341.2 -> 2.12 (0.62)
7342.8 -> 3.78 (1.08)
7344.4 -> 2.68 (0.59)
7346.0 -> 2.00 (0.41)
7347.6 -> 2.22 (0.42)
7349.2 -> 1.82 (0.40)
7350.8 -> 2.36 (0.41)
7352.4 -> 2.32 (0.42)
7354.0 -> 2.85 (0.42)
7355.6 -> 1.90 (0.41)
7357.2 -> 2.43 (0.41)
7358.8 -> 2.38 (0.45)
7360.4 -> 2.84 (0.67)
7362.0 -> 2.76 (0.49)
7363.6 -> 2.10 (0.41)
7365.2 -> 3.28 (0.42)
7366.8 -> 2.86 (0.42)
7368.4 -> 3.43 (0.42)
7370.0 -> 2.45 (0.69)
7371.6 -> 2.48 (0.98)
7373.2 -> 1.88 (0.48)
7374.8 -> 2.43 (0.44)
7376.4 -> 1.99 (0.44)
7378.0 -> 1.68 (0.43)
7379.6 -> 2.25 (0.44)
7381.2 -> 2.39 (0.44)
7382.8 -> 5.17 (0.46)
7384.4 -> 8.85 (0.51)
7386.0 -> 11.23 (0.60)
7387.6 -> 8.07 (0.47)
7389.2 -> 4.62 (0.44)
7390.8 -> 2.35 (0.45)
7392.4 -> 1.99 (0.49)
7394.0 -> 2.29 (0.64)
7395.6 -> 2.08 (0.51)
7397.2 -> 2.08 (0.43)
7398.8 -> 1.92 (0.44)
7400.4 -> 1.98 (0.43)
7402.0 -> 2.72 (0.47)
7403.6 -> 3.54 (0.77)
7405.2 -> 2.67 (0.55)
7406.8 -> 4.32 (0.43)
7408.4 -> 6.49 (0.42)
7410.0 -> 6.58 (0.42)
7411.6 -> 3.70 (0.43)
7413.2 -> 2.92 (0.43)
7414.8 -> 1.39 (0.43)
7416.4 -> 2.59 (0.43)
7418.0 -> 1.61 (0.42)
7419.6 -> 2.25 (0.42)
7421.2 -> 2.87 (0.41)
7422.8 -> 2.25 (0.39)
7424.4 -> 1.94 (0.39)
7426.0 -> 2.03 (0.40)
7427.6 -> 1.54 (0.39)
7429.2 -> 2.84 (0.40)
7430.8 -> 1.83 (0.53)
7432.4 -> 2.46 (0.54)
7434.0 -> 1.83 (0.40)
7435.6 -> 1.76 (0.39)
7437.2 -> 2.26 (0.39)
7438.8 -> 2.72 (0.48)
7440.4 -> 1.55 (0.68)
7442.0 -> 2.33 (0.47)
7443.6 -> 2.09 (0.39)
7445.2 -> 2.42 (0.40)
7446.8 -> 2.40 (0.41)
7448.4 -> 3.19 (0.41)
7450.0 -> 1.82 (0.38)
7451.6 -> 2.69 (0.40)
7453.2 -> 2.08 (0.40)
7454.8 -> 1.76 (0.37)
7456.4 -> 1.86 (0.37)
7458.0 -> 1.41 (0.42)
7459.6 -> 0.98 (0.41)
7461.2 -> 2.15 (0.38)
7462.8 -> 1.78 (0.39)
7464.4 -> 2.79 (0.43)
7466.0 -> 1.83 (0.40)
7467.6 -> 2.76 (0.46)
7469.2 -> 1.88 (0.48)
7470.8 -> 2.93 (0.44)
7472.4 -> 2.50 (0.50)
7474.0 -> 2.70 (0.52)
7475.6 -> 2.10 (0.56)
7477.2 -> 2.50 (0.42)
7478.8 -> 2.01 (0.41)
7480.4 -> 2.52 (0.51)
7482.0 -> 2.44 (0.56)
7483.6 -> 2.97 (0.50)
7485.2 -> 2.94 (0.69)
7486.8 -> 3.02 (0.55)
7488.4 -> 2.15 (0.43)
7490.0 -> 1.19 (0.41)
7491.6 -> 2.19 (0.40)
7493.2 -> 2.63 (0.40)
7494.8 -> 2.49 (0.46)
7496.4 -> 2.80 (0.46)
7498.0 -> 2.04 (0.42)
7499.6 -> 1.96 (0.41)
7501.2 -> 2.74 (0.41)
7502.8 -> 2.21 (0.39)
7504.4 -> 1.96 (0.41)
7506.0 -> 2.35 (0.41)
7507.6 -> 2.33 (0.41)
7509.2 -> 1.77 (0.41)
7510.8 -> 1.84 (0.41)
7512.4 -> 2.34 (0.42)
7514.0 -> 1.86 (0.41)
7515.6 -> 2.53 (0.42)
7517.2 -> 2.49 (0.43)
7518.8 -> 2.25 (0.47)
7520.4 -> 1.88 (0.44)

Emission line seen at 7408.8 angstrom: [N II]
